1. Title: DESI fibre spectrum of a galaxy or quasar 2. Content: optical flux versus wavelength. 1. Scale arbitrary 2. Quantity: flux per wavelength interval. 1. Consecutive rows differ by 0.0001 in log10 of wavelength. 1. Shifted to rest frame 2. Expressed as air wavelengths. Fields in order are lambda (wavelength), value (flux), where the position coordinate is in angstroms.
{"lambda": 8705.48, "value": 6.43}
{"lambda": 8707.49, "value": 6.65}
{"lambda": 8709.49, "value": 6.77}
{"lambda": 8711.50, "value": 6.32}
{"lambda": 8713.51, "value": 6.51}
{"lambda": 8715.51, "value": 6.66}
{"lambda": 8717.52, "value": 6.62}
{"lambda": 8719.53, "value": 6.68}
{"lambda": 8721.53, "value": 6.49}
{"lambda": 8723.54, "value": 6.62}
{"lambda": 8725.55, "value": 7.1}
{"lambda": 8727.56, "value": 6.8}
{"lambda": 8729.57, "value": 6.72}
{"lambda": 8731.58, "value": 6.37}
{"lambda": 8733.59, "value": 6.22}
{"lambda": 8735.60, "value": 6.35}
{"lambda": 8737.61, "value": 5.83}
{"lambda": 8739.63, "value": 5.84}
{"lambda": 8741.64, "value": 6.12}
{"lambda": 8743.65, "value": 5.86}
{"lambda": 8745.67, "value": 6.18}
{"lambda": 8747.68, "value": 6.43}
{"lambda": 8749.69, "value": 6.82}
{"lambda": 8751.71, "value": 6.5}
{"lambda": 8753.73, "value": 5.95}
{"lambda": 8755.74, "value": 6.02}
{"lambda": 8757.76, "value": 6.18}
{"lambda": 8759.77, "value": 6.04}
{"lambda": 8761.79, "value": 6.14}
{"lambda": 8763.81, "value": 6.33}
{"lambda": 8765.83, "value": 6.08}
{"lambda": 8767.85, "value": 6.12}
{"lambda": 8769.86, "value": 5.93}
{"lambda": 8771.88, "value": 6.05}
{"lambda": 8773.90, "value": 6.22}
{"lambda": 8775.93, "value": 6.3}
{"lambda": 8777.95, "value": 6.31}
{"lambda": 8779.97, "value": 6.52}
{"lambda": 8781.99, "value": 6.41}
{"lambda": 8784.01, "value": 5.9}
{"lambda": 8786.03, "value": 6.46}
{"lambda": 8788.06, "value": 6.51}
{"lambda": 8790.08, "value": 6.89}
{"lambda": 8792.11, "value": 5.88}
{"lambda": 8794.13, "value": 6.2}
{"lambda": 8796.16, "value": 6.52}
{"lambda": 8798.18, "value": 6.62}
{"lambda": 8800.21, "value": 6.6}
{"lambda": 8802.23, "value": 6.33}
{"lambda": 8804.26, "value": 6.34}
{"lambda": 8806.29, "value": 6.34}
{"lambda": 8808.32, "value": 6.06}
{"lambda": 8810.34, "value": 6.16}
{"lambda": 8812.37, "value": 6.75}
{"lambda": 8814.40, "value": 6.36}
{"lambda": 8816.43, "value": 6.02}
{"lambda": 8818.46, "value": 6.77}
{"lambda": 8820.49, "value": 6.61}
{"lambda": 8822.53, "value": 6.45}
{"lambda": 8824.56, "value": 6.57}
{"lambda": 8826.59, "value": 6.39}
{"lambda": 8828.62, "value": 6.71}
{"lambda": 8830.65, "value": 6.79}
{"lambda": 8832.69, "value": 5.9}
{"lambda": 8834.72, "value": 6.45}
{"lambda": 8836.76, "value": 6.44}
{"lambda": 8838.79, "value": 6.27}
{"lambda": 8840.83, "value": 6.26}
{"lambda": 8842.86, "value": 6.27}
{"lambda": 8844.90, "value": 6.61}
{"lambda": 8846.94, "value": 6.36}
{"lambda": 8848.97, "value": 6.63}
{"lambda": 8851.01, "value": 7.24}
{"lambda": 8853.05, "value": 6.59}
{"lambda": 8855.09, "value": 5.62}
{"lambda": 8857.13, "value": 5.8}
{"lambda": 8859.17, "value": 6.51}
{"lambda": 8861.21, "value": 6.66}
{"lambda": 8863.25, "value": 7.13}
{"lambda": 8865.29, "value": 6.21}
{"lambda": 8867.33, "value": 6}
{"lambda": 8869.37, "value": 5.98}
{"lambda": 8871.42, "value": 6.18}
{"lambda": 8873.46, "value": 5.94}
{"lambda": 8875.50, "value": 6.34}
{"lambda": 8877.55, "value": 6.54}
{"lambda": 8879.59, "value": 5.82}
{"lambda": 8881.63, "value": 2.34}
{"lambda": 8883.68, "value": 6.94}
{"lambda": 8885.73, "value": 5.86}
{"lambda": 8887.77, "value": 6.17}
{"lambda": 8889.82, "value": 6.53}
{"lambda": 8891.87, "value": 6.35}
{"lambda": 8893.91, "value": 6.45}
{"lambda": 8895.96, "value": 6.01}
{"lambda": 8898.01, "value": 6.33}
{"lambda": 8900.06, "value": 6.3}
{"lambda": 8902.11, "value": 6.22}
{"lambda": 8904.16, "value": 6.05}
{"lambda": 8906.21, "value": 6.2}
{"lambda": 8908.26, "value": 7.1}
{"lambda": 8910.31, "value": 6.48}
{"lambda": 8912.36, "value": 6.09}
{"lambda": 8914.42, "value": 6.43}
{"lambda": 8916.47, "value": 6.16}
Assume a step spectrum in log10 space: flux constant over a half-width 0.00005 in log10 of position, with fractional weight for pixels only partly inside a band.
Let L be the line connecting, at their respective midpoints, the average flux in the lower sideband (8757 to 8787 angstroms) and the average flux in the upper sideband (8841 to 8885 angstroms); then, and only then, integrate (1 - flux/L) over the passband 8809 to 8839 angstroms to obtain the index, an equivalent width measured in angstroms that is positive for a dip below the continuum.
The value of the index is -1.2 angstroms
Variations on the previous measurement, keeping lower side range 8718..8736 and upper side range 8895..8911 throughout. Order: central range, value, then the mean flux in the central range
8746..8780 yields 1.70 angstroms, 6.22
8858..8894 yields 1.57 angstroms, 6.1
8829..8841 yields 0.12 angstroms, 6.37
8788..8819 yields 0.48 angstroms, 6.39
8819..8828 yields -0.10 angstroms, 6.53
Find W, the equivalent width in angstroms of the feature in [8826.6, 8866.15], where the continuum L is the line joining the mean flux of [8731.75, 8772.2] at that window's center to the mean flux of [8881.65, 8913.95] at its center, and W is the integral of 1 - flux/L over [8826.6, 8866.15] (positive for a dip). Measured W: -1.6 angstroms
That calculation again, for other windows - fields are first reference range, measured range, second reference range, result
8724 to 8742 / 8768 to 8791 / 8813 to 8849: 0.4 angstroms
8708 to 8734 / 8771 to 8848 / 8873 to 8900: -1.3 angstroms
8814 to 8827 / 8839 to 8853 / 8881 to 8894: -0.7 angstroms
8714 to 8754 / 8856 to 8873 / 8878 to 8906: -0.7 angstroms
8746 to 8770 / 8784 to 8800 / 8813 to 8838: -0.2 angstroms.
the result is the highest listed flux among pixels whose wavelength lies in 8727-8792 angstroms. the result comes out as 6.89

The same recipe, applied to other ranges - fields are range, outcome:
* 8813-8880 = 7.24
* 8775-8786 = 6.52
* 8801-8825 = 6.77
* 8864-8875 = 6.21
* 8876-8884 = 6.94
